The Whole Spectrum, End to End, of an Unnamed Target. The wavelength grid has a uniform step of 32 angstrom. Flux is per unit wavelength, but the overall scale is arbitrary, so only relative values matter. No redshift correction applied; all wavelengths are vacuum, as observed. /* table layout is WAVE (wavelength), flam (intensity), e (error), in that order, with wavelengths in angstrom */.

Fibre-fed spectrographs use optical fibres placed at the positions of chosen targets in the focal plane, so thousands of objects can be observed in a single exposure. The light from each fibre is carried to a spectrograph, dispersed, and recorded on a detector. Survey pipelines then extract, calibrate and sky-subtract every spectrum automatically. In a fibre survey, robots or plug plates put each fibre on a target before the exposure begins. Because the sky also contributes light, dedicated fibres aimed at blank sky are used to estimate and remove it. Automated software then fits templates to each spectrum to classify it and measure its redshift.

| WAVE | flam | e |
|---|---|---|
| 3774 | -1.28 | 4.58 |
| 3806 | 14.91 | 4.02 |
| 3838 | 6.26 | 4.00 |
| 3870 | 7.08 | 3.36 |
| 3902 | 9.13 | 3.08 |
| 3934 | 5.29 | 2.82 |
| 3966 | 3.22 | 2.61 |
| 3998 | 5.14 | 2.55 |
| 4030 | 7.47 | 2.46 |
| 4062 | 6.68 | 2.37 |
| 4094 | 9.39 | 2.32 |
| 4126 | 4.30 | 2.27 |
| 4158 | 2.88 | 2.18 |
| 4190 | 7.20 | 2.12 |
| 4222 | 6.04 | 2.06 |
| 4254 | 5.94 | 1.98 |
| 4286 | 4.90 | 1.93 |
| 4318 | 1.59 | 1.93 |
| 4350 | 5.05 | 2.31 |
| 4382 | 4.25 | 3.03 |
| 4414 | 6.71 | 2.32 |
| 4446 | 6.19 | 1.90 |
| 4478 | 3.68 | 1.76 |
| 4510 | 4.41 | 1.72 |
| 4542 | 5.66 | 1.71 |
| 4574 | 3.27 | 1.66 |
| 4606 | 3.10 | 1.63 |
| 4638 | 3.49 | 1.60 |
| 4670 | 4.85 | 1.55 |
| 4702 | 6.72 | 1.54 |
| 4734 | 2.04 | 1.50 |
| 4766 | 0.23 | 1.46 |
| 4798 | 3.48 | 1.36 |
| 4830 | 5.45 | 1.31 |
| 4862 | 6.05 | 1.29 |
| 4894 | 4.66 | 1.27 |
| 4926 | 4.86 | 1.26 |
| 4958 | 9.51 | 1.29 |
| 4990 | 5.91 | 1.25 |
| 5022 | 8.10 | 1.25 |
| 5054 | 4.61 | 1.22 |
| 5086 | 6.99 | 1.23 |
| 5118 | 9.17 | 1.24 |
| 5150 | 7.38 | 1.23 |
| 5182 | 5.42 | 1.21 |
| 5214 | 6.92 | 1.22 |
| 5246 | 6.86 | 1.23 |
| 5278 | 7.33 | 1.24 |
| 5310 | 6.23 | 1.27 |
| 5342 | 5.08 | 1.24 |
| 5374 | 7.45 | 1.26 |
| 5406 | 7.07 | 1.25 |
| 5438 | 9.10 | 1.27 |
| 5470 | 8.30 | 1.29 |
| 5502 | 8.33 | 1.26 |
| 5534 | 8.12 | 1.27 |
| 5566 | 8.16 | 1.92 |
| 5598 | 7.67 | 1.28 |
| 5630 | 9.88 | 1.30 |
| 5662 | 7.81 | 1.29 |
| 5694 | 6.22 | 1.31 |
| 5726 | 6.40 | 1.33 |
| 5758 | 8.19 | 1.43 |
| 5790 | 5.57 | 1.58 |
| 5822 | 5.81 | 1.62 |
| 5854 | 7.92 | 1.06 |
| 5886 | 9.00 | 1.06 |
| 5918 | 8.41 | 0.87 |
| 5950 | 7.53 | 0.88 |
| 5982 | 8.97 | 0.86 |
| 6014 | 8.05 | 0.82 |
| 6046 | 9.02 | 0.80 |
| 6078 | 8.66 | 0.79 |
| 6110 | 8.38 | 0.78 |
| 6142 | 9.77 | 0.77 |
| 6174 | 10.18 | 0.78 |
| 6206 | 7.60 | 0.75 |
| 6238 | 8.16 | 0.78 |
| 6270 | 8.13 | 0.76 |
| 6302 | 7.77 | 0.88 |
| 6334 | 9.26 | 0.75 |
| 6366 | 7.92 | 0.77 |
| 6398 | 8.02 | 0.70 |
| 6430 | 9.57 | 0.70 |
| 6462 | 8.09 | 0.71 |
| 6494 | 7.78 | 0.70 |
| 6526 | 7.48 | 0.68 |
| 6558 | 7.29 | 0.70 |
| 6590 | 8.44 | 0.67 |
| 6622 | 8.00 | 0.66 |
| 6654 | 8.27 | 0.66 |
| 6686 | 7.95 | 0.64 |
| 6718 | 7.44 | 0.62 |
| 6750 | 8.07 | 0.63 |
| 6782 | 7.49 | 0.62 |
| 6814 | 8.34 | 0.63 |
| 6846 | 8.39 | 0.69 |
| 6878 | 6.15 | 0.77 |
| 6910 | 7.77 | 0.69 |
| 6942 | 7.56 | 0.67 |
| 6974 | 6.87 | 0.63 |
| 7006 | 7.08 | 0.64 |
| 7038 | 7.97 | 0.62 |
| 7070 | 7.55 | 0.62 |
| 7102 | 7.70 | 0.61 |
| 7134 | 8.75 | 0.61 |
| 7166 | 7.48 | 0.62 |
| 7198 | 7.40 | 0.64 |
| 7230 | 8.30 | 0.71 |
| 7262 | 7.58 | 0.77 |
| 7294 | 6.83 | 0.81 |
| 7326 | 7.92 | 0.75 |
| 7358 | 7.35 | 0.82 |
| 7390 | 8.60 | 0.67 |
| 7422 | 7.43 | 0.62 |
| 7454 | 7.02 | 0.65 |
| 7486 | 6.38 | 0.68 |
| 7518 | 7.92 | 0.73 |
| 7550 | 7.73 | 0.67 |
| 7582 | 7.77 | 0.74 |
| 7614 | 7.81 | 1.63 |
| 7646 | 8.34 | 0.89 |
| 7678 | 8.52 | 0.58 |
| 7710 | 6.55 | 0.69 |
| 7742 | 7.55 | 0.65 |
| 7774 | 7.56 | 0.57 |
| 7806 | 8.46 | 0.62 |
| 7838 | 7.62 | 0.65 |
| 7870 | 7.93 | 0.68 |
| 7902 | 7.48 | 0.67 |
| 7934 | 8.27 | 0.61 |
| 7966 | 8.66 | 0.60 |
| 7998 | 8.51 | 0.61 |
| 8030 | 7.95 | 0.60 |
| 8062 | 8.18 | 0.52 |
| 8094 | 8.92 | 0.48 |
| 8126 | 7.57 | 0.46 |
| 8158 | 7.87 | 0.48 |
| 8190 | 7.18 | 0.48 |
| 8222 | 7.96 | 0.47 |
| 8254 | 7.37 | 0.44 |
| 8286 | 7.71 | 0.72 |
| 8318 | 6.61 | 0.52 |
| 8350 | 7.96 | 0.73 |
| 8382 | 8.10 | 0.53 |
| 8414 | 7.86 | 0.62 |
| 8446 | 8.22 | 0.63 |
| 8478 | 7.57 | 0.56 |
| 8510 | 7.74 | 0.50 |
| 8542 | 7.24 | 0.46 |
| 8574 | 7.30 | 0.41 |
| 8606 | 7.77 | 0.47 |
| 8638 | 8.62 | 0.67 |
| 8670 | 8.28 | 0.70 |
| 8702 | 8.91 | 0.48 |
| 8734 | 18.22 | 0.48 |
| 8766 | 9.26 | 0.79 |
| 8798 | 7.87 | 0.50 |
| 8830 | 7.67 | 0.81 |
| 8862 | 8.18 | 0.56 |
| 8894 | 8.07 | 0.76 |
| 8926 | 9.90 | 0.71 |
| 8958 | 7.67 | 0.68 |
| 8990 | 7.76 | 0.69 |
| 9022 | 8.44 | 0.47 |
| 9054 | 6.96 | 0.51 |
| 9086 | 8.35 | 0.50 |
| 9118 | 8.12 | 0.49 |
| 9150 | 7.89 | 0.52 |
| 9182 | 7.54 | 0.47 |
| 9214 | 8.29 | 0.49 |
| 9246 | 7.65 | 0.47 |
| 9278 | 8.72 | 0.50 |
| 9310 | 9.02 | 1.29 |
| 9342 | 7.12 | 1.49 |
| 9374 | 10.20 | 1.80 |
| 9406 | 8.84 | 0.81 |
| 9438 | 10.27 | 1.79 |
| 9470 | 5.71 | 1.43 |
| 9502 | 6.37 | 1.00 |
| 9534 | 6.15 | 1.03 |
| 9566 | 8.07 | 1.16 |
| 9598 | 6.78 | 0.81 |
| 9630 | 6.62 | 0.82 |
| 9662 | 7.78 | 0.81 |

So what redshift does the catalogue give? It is 0.329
